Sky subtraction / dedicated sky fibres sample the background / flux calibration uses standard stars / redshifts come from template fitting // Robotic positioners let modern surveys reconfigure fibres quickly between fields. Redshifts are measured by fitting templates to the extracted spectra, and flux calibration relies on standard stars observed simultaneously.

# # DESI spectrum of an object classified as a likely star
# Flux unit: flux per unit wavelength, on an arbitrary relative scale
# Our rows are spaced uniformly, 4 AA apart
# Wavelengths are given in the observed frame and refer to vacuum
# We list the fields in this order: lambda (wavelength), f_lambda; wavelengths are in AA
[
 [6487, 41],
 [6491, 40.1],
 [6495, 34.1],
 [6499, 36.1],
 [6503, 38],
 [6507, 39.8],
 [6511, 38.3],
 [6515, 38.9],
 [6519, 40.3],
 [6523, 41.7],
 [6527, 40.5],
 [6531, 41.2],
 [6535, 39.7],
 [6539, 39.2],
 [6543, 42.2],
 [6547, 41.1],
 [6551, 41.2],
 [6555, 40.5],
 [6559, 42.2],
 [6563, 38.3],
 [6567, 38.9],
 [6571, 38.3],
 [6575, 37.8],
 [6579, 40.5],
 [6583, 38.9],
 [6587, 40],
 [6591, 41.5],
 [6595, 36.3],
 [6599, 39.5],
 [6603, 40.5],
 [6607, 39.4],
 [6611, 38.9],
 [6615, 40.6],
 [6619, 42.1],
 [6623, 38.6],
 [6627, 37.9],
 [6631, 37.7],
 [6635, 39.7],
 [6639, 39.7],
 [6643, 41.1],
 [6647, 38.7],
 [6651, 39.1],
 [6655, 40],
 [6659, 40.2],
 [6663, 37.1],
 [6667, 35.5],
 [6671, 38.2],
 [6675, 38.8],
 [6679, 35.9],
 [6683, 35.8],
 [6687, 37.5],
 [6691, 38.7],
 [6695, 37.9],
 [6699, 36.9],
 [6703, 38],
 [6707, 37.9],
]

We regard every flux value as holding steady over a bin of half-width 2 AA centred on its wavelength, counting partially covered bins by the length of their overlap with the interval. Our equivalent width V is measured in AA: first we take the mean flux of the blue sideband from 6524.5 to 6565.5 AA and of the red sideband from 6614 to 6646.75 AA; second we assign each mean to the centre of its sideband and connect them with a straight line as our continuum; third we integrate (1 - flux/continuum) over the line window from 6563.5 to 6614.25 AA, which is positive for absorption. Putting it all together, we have 1.10 AA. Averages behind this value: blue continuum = 40.6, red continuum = 39.6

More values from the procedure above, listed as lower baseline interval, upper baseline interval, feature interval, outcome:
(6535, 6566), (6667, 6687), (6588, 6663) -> -2.0 AA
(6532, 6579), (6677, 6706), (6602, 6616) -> -0.3 AA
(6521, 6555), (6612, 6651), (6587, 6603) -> 0.3 AA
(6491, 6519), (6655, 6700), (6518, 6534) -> -1.3 AA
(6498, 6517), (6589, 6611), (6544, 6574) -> -0.9 AA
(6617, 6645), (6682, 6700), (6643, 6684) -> 0.3 AA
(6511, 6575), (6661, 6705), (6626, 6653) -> -0.7 AA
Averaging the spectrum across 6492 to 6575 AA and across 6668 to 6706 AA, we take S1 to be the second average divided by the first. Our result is 0.95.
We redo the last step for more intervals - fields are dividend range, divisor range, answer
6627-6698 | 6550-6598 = 0.97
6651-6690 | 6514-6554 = 0.93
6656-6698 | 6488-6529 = 0.97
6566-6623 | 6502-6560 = 0.98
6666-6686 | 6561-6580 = 0.96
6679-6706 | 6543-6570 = 0.92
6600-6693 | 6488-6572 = 0.98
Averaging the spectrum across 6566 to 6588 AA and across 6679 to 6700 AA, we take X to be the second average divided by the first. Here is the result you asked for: 1.0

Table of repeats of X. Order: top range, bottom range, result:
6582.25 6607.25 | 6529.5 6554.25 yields 0.97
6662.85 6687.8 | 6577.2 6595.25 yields 0.93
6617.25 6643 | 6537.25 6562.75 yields 0.96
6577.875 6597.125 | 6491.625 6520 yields 1.04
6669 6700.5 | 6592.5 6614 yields 0.96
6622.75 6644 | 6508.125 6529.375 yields 0.98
